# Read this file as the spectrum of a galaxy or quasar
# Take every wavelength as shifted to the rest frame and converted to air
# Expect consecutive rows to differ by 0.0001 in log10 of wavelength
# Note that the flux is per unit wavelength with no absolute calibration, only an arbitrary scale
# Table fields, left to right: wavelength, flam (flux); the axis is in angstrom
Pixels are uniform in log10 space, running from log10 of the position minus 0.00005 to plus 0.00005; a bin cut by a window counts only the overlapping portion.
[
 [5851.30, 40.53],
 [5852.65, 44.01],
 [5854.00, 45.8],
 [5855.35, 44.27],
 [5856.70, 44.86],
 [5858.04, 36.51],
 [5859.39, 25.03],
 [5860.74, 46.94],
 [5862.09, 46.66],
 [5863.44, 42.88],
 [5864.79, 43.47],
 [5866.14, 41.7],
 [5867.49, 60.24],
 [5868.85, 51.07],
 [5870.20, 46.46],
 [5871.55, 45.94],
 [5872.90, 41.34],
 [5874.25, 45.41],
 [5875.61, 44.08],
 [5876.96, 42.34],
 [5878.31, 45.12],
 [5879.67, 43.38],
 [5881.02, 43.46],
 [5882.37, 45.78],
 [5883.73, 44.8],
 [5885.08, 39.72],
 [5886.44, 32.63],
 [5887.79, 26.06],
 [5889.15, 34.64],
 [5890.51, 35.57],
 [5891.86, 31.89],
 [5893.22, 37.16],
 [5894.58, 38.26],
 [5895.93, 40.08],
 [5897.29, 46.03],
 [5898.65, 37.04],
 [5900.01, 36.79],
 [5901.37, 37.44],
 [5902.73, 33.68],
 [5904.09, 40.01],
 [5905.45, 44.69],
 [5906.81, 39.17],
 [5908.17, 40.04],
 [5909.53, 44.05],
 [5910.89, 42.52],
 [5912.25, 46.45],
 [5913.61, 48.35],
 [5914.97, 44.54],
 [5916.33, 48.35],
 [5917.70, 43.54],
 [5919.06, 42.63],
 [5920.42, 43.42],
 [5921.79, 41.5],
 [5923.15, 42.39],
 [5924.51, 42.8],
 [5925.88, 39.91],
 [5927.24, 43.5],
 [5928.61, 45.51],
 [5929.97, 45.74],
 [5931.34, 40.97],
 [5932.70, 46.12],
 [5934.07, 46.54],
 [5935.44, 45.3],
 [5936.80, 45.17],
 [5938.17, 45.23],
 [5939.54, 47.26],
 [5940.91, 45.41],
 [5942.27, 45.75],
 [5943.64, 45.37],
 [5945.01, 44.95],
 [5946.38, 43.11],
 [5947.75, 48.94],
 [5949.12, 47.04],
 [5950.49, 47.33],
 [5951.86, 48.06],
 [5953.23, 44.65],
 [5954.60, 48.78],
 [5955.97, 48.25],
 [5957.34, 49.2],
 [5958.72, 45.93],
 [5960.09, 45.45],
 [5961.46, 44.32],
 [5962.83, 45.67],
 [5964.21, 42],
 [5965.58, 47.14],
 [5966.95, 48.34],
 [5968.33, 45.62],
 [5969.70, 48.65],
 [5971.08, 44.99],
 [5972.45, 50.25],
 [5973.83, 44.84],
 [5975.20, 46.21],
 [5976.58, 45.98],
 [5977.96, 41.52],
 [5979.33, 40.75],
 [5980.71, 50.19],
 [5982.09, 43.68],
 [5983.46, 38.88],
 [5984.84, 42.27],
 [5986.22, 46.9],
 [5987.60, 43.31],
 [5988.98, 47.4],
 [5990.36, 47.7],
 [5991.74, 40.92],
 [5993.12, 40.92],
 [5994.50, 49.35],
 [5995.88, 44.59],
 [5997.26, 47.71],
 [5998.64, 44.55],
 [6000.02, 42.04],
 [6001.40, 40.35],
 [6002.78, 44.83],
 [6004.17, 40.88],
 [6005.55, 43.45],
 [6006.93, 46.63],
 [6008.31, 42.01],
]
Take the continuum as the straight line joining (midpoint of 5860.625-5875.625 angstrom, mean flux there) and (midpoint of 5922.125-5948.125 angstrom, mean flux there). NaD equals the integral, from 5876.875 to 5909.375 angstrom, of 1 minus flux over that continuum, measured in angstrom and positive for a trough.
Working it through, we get 4.8 angstrom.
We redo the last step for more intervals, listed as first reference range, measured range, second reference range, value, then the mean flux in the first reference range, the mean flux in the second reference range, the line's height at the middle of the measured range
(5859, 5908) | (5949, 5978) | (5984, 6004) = -2.0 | 41.1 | 44.3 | 43.4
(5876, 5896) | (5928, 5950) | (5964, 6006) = -1.9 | 38.8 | 44.8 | 42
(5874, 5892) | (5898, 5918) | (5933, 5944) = 0.3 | 39.7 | 45.8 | 42.4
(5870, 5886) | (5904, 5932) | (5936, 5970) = 1.0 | 43.7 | 46.3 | 45.1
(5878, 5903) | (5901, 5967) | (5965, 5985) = -4.0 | 38.4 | 45.4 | 42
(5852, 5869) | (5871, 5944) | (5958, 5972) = 4.5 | 43.9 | 45.9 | 44.8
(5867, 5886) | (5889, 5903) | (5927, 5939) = 2.4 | 45.3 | 45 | 45.2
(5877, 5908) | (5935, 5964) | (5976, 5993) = -2.9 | 38.9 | 44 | 42.1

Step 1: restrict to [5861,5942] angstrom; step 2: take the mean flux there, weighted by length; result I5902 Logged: 42.6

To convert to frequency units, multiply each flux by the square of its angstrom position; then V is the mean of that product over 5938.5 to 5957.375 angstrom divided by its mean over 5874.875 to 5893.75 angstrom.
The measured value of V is 1.22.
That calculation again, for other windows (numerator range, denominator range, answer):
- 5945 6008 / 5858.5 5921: 1.12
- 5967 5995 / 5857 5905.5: 1.14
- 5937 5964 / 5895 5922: 1.12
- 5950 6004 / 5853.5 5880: 1.06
